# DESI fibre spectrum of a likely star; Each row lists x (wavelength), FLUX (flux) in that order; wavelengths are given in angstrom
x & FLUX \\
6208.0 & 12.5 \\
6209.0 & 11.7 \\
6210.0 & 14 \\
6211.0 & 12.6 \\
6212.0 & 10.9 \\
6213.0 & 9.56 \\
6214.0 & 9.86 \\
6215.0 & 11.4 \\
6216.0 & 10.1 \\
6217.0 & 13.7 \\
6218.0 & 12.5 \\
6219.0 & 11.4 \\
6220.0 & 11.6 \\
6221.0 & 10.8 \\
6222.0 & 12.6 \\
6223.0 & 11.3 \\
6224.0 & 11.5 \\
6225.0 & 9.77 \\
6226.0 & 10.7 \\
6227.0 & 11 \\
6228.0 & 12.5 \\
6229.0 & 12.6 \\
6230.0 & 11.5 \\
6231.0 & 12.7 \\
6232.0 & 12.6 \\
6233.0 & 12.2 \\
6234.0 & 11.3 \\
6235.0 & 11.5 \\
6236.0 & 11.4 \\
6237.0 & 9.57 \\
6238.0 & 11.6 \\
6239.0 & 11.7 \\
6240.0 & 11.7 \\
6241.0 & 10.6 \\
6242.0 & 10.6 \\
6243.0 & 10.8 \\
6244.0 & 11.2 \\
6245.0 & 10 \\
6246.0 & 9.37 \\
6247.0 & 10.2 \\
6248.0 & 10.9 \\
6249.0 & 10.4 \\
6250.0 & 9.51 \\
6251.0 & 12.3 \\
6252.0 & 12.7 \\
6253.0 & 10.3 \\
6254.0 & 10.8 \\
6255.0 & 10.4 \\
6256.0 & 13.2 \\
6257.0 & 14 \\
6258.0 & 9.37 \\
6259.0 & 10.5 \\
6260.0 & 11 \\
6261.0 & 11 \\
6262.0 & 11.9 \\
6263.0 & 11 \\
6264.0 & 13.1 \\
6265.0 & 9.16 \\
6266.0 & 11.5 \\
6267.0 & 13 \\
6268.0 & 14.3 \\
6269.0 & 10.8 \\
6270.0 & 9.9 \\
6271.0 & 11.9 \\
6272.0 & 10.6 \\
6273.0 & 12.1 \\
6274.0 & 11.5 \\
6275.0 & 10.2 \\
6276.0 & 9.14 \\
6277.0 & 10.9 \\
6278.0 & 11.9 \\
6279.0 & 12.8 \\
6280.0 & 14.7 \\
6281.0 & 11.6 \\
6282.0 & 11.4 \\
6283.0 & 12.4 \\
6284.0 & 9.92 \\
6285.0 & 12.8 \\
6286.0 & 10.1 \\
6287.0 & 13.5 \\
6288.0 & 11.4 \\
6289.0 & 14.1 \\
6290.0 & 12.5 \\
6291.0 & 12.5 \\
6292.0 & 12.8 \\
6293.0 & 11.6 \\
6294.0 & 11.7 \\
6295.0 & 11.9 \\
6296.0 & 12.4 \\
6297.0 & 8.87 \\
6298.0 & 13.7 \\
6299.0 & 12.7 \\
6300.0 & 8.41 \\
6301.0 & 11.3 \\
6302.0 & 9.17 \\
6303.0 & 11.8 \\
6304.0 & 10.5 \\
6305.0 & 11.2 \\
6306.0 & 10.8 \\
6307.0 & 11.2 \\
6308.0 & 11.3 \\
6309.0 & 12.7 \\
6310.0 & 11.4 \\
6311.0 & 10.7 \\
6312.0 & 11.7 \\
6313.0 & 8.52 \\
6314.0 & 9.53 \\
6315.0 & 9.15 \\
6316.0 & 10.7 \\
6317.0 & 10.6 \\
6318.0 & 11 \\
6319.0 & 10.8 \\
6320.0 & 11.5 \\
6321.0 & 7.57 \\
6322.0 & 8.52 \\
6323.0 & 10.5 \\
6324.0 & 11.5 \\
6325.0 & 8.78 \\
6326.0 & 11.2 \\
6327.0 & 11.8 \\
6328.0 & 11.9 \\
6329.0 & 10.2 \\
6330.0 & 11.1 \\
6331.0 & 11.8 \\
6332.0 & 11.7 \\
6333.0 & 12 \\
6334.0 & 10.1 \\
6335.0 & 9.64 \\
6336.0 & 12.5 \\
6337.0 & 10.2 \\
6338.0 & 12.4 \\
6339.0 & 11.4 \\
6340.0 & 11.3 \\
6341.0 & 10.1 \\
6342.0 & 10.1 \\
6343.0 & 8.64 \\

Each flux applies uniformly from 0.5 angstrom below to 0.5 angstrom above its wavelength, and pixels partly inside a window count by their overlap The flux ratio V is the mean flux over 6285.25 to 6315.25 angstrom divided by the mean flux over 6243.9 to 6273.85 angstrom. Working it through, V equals 1.01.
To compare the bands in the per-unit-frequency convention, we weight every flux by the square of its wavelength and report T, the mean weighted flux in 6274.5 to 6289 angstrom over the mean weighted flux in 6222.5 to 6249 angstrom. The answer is 1.06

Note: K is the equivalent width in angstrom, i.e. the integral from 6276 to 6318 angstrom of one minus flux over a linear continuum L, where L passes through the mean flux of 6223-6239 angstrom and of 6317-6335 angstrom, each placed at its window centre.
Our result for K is -1.8 angstrom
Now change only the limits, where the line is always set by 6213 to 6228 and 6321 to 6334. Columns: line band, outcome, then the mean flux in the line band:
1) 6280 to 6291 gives -1.16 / 12.1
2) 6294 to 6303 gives -0.19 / 11.1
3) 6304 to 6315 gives 0.04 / 10.8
